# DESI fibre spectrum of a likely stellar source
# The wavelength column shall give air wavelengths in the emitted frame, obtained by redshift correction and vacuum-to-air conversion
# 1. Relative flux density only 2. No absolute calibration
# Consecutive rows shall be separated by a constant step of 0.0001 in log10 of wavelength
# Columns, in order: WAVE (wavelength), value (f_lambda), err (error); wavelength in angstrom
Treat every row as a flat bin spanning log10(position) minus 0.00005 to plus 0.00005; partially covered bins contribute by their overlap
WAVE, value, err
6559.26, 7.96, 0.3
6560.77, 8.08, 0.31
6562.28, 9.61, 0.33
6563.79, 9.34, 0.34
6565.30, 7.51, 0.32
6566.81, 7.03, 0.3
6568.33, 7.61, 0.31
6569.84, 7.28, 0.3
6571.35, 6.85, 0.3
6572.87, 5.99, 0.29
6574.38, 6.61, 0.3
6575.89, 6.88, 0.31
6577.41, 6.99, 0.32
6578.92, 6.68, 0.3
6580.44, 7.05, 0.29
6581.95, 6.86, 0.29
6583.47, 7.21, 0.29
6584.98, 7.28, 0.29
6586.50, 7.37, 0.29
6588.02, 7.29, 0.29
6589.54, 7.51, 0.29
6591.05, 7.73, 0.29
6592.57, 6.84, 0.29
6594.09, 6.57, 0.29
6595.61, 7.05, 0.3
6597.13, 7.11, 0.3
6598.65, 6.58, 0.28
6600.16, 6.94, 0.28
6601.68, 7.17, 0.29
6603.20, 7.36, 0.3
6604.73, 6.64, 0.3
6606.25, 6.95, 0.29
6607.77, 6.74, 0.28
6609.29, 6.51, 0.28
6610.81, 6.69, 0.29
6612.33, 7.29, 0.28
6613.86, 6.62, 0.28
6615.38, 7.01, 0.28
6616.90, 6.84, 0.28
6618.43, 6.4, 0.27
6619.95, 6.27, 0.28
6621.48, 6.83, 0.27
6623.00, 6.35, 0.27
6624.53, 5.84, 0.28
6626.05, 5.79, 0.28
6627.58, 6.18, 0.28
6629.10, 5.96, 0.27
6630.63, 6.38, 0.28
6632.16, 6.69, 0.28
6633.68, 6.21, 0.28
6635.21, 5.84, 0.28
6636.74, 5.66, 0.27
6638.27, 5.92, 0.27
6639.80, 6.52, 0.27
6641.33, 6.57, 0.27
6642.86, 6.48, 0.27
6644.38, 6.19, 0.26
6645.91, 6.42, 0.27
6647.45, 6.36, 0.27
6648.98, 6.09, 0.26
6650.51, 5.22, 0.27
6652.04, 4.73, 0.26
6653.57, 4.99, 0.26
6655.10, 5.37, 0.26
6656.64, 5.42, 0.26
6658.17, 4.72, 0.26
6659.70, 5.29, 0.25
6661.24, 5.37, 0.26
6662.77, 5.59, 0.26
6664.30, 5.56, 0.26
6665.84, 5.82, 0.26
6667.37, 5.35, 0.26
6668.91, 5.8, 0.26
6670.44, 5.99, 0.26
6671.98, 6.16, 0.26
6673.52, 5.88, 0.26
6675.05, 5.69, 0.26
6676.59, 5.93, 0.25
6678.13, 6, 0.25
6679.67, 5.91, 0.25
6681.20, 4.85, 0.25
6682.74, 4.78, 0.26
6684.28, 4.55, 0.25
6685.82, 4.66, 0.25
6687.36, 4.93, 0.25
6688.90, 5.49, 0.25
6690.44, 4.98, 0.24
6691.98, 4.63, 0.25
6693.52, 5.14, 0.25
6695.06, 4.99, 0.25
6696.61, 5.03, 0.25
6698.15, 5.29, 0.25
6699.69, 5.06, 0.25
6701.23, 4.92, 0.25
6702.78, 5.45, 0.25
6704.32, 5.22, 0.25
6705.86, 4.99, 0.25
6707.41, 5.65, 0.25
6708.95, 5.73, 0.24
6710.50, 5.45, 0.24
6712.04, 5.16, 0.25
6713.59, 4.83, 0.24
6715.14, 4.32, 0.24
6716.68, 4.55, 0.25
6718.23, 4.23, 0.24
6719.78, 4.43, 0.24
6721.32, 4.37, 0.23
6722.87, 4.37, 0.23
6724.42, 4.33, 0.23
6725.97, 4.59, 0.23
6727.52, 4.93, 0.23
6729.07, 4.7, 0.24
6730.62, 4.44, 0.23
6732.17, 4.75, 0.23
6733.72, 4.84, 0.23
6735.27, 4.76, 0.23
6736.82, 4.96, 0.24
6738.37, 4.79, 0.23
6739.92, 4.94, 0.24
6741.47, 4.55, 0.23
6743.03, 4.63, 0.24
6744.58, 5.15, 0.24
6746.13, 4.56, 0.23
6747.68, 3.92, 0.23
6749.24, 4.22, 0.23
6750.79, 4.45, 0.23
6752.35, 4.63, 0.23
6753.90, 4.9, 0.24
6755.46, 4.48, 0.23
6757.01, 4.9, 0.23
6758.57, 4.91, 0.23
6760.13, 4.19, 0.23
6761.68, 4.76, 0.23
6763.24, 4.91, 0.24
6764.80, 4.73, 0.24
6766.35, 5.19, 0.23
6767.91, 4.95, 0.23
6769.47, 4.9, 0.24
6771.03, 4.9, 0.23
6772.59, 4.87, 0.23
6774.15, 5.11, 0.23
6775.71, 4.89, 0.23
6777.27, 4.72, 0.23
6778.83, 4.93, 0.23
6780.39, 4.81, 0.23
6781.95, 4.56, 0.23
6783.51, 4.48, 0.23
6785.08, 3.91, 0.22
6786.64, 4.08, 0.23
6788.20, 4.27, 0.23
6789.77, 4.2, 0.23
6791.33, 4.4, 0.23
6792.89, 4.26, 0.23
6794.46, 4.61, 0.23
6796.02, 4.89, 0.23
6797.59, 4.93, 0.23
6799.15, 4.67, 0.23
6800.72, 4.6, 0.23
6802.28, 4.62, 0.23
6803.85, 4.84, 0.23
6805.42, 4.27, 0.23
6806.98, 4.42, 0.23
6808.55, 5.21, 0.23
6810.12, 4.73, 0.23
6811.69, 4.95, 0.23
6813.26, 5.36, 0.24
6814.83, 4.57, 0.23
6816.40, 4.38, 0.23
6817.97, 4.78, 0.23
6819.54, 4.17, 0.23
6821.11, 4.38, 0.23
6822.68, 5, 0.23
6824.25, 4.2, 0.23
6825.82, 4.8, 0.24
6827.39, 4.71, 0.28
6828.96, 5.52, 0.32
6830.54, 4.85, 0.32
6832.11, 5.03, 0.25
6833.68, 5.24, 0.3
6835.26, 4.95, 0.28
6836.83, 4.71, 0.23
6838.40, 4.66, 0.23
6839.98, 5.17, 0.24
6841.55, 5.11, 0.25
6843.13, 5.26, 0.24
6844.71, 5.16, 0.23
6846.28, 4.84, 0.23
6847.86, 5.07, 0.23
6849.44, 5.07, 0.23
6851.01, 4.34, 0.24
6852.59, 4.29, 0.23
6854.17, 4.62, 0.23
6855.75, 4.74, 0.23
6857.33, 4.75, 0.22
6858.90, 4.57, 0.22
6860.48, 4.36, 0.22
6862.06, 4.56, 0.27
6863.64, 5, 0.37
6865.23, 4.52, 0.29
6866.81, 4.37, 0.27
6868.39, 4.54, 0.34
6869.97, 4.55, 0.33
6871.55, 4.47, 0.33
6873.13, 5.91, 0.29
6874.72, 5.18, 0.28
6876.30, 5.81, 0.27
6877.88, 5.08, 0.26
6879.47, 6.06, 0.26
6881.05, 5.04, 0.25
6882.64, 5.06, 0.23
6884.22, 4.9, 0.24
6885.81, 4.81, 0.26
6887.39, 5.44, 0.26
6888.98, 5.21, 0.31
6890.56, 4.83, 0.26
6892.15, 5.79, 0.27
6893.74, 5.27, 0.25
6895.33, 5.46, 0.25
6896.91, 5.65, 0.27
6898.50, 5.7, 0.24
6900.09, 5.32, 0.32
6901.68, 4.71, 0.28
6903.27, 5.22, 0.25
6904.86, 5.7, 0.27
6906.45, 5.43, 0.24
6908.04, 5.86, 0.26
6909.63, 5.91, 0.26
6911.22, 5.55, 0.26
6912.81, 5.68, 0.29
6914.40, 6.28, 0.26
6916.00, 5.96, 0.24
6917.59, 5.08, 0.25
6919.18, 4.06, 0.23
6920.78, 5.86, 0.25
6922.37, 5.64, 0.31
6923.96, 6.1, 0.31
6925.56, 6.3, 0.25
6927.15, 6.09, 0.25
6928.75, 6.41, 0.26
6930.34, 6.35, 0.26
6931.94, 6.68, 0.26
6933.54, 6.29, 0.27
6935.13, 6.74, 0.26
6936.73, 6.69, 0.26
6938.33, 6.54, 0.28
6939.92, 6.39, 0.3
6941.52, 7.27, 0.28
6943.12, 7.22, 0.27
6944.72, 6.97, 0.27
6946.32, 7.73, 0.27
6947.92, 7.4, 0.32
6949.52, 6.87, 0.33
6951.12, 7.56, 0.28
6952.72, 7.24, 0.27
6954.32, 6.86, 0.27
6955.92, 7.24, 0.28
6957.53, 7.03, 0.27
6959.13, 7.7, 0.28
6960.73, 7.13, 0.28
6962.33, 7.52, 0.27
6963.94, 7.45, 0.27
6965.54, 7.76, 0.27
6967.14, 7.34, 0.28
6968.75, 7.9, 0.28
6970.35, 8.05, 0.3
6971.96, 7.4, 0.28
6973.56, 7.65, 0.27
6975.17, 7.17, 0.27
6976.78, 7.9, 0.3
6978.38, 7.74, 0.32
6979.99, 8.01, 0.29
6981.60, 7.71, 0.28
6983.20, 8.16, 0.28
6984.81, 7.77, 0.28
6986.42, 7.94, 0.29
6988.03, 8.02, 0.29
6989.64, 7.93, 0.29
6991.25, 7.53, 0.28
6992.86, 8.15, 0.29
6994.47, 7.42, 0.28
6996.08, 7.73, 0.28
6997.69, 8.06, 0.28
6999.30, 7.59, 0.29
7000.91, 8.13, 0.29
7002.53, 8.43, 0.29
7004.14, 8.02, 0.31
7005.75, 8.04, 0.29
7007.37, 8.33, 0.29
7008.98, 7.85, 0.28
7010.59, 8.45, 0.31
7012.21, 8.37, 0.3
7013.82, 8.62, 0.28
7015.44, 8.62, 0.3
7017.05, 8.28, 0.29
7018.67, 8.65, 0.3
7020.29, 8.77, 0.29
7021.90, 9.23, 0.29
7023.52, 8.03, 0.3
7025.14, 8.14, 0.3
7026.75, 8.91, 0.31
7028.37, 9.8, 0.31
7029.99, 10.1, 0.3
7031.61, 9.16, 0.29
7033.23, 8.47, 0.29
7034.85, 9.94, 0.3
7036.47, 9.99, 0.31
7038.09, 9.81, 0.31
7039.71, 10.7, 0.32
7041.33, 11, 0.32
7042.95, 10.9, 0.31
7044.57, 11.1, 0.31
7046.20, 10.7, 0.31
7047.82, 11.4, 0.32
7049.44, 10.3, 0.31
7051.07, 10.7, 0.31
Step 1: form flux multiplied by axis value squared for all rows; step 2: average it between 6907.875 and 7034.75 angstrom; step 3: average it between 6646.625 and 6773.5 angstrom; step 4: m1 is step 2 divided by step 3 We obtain 1.61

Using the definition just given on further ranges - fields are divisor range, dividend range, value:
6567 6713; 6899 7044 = 1.37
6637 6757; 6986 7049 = 1.90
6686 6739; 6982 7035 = 1.87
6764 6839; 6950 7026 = 1.77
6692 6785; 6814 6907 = 1.07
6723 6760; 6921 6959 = 1.54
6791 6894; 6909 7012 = 1.53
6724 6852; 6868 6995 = 1.42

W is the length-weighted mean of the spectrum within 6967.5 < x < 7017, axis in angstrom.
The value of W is 7.96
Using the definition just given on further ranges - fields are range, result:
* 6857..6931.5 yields 5.34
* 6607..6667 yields 6.06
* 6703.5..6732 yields 4.79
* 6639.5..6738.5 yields 5.23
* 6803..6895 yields 4.89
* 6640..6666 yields 5.67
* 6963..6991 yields 7.75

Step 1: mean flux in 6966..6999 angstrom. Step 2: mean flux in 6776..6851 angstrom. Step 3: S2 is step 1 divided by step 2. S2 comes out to 1.6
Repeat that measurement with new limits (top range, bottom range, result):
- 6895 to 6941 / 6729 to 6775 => 1.24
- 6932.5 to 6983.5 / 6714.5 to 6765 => 1.59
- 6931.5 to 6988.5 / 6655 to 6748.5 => 1.46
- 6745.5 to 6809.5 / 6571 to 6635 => 0.69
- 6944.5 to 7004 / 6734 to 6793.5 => 1.64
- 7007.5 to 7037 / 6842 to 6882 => 1.81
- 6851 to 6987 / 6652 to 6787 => 1.24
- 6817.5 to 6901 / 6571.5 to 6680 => 0.78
